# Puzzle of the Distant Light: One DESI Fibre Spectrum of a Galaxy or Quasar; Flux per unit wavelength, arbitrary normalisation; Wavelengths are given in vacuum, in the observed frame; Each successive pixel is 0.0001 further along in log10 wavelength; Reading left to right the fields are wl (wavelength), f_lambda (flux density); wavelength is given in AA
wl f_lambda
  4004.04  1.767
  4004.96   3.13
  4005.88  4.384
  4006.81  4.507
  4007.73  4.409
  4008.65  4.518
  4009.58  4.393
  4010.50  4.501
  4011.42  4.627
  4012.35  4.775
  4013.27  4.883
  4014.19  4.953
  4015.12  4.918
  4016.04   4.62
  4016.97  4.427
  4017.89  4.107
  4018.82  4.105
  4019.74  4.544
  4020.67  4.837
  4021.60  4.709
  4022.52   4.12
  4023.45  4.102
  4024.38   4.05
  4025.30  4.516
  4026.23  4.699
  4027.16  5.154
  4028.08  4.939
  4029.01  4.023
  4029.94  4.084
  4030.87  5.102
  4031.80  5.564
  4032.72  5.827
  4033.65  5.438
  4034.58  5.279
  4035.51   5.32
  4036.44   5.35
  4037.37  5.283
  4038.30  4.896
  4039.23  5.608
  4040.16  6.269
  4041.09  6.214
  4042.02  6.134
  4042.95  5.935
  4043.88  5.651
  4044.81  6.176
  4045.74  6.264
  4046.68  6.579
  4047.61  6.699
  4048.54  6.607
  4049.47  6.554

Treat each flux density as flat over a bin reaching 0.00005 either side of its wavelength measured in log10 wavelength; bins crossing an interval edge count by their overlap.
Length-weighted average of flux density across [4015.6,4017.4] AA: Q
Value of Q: 4.51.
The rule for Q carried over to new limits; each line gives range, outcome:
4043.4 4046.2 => 6.04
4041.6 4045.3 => 5.98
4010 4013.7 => 4.7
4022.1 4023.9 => 4.1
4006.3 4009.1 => 4.47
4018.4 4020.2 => 4.34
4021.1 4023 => 4.42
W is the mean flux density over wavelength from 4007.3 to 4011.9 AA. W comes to 4.49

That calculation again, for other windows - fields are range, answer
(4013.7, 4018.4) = 4.6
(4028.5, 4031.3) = 4.39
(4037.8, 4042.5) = 5.82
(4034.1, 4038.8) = 5.23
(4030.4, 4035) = 5.45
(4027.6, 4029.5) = 4.49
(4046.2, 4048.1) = 6.62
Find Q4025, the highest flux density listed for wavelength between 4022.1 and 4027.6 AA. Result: 5.154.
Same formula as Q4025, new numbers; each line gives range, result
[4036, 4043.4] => 6.269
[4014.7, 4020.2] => 4.918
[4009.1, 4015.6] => 4.953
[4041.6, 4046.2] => 6.264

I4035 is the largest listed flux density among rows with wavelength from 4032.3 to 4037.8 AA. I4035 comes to 5.827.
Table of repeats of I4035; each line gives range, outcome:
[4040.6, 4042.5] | 6.214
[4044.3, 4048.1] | 6.699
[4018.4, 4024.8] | 4.837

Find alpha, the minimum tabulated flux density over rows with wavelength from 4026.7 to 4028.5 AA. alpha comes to 4.939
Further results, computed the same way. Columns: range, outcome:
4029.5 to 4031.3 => 4.084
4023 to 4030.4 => 4.023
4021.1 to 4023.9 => 4.102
